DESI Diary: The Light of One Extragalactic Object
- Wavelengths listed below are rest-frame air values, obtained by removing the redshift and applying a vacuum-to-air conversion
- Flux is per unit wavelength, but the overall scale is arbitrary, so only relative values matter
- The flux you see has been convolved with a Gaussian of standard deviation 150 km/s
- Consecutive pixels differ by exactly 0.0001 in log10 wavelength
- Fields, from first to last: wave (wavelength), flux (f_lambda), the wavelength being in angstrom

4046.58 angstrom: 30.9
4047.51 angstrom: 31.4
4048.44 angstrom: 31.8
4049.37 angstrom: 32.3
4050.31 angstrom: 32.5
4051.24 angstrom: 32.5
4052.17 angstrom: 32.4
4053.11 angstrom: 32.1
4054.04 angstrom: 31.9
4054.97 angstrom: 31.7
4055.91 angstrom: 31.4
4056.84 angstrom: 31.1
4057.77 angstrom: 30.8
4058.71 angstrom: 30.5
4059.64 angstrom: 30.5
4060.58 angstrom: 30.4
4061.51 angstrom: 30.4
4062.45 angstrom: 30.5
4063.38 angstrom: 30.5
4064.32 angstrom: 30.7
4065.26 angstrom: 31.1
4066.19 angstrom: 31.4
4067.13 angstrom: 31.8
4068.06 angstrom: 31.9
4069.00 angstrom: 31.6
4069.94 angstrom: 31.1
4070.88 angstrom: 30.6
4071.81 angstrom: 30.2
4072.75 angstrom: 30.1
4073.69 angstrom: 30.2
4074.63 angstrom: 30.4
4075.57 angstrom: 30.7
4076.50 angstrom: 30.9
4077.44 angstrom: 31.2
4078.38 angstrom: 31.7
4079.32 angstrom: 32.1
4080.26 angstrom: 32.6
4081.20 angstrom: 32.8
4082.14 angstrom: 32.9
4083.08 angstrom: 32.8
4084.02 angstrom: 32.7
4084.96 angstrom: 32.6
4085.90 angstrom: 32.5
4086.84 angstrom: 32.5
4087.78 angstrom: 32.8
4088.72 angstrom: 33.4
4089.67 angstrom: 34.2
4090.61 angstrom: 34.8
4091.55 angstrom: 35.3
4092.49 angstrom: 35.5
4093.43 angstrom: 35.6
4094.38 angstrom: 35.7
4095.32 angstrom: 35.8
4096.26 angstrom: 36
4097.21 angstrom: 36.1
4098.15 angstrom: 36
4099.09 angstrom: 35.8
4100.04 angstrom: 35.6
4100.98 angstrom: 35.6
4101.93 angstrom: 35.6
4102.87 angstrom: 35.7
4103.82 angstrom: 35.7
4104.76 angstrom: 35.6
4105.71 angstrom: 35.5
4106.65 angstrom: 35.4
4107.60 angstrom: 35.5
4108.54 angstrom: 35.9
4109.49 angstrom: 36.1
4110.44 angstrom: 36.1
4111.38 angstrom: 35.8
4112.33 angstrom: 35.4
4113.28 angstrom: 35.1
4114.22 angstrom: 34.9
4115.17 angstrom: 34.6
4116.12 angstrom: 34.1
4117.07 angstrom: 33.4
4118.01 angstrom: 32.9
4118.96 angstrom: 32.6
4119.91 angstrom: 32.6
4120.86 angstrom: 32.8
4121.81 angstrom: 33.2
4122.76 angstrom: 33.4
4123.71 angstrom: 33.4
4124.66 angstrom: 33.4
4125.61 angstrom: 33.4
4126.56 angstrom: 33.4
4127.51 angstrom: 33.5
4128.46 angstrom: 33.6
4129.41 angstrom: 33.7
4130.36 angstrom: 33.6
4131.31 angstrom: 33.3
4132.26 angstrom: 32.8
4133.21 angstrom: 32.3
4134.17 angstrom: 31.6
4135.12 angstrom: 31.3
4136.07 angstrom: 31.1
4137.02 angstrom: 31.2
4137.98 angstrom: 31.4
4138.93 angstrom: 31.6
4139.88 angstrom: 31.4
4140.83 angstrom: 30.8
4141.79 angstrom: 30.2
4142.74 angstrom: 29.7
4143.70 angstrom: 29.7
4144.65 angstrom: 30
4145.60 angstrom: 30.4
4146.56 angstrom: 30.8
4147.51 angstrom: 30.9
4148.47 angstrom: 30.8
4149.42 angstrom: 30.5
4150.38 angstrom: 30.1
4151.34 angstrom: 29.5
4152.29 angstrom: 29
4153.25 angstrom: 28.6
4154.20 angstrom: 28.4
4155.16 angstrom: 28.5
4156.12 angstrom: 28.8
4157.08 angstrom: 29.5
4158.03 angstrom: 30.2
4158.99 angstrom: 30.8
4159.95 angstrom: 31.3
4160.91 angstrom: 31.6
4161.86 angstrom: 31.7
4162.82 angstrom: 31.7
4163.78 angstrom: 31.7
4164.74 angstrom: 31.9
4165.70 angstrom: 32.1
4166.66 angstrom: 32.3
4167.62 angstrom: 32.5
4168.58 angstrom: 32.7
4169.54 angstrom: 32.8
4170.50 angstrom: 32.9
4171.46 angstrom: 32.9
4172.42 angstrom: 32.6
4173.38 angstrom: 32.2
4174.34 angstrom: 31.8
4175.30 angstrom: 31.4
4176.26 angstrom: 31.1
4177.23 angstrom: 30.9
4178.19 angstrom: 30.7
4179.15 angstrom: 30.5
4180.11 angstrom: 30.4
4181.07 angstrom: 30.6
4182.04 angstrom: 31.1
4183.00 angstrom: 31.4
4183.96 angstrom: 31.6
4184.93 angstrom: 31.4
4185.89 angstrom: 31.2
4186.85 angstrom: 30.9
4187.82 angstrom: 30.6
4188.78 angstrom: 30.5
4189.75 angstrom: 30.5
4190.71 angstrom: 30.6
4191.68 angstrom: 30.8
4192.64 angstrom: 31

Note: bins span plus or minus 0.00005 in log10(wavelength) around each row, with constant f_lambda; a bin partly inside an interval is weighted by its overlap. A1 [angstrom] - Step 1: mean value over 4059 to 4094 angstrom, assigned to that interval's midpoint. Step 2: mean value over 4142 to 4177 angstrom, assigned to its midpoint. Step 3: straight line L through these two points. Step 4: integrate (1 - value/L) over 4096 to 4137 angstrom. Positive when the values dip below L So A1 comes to -3.6 angstrom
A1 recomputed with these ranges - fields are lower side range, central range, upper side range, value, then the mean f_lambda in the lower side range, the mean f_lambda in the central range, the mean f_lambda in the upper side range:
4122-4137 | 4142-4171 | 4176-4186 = 1.1 angstrom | 32.9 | 30.7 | 31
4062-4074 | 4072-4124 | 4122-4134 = -3.0 angstrom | 30.9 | 33.9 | 33.3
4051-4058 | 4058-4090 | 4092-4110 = 1.8 angstrom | 31.8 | 31.5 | 35.7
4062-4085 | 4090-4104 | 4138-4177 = -2.0 angstrom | 31.4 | 35.6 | 30.9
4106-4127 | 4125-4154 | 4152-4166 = 0.8 angstrom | 34.3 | 31.3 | 30.4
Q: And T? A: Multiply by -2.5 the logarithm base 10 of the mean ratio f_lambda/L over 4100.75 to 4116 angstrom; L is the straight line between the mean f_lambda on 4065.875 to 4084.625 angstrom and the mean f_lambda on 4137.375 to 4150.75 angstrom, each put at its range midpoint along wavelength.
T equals -0.14 mag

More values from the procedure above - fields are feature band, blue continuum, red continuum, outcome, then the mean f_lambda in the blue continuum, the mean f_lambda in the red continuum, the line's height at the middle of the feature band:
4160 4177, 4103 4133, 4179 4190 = -0.01 mag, 34.2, 30.9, 31.7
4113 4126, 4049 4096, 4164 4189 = -0.06 mag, 32.1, 31.6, 31.9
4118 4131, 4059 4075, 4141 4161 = -0.10 mag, 30.8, 29.9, 30.2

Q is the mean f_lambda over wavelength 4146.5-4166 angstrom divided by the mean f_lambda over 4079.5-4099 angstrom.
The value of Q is 0.9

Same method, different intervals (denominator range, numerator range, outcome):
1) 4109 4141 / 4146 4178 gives 0.93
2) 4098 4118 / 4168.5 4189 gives 0.89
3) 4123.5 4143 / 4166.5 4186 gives 0.98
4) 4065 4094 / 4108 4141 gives 1.03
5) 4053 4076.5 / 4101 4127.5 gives 1.11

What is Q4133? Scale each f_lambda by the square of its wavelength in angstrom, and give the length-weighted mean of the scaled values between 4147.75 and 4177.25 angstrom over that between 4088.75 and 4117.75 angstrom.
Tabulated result 0.90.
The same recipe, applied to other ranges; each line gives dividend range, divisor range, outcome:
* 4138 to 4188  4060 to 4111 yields 0.97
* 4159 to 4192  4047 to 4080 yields 1.06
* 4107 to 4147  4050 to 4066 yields 1.09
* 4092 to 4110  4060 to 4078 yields 1.18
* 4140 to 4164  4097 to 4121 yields 0.88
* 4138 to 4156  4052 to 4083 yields 1.00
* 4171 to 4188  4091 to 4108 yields 0.91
